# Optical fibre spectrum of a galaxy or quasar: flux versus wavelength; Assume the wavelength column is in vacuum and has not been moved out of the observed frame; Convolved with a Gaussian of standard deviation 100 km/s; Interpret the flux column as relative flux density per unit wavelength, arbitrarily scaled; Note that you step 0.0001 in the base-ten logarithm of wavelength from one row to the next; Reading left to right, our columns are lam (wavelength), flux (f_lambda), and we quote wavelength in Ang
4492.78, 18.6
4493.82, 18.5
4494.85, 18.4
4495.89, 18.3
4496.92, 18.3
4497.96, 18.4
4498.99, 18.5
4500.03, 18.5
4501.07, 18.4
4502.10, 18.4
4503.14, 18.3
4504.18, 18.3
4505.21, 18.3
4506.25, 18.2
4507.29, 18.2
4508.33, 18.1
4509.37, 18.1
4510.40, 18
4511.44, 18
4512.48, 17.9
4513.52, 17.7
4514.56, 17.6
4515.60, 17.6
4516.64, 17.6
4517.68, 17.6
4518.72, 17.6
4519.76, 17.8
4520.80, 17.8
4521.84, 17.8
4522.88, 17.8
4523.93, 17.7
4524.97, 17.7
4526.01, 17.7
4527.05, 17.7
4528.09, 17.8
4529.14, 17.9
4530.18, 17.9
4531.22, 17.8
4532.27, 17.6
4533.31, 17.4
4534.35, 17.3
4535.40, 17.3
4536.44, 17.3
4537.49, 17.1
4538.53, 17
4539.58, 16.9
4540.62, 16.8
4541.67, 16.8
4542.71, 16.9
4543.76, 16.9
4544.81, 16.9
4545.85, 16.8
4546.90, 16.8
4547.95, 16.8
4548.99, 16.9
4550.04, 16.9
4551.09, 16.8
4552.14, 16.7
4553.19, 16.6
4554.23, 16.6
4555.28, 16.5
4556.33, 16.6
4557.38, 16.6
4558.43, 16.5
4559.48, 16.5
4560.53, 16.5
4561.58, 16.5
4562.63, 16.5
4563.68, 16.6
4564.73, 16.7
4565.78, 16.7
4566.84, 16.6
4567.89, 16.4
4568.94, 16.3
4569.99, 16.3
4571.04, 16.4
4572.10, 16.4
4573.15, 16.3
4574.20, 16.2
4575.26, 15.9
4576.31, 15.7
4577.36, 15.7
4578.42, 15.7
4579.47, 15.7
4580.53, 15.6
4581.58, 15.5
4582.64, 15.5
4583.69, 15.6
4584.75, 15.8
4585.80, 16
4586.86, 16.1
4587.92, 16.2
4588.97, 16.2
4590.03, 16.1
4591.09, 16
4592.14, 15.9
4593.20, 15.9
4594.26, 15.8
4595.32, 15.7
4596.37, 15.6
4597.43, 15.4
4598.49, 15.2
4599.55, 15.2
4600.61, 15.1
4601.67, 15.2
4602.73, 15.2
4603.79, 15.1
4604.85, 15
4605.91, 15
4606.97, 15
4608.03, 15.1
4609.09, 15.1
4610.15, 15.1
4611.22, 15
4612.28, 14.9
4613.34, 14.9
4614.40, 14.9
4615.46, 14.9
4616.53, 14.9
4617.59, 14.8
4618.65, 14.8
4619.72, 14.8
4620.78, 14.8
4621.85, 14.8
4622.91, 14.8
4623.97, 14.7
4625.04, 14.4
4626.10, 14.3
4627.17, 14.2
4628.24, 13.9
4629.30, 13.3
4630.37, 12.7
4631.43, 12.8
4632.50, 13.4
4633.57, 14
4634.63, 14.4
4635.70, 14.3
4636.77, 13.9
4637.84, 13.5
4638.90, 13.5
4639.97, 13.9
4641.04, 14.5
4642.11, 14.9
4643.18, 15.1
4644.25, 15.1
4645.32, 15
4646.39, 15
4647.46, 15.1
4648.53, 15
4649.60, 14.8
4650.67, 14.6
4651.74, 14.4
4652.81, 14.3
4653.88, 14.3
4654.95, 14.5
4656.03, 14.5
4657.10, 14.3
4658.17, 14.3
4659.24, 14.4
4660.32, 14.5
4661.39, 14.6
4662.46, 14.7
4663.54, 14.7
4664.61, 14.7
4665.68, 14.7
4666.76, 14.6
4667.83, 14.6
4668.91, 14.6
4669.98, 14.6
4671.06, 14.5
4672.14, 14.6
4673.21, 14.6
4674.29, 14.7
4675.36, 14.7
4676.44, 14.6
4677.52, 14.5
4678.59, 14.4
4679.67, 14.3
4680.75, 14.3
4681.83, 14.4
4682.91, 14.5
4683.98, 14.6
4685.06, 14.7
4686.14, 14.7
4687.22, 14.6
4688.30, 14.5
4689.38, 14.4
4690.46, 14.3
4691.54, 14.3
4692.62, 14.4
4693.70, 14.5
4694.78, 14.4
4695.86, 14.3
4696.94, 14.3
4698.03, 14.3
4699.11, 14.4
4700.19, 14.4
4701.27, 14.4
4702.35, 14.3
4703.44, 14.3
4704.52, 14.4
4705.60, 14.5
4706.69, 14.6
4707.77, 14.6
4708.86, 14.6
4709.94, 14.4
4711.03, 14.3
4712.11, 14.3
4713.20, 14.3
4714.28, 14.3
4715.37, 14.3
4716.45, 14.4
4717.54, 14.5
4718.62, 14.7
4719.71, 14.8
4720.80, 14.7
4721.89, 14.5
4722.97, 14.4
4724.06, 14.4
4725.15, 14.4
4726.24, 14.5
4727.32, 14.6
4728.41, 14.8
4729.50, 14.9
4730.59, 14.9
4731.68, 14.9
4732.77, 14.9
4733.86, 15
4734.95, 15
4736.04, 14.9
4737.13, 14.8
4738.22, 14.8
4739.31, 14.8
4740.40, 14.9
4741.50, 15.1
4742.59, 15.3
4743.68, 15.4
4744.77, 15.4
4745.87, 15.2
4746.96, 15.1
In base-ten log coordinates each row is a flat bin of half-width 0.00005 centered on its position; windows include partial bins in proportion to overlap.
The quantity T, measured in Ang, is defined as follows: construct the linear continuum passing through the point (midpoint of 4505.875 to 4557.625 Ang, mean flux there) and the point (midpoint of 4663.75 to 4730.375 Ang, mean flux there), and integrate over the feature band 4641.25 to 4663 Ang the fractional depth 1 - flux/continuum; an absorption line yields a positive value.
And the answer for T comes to 0.87 Ang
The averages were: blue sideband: 17.4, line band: 14.7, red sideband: 14.5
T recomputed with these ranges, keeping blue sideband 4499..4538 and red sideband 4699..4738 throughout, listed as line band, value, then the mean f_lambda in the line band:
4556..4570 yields 0.5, 16.5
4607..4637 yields 3.2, 14.4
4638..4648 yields 0.7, 14.6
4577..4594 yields 0.9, 15.8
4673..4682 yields 0.4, 14.5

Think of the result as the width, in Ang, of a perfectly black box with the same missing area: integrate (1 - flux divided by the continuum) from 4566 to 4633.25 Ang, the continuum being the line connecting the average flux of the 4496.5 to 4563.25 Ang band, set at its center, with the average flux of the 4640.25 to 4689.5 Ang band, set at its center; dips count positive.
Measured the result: 3.0 Ang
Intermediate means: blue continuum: 17.4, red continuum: 14.6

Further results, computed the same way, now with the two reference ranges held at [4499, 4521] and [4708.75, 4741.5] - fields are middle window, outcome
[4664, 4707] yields 2.18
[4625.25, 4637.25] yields 1.75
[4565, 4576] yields 0.46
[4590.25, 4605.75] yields 1.10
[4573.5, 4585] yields 0.82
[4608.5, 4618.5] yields 0.89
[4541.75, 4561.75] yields 0.75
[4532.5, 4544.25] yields 0.33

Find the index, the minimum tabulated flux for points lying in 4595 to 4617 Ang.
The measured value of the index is 14.9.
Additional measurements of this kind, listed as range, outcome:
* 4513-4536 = 17.3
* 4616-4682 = 12.7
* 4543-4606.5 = 15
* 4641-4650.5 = 14.5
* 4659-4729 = 14.3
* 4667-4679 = 14.4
